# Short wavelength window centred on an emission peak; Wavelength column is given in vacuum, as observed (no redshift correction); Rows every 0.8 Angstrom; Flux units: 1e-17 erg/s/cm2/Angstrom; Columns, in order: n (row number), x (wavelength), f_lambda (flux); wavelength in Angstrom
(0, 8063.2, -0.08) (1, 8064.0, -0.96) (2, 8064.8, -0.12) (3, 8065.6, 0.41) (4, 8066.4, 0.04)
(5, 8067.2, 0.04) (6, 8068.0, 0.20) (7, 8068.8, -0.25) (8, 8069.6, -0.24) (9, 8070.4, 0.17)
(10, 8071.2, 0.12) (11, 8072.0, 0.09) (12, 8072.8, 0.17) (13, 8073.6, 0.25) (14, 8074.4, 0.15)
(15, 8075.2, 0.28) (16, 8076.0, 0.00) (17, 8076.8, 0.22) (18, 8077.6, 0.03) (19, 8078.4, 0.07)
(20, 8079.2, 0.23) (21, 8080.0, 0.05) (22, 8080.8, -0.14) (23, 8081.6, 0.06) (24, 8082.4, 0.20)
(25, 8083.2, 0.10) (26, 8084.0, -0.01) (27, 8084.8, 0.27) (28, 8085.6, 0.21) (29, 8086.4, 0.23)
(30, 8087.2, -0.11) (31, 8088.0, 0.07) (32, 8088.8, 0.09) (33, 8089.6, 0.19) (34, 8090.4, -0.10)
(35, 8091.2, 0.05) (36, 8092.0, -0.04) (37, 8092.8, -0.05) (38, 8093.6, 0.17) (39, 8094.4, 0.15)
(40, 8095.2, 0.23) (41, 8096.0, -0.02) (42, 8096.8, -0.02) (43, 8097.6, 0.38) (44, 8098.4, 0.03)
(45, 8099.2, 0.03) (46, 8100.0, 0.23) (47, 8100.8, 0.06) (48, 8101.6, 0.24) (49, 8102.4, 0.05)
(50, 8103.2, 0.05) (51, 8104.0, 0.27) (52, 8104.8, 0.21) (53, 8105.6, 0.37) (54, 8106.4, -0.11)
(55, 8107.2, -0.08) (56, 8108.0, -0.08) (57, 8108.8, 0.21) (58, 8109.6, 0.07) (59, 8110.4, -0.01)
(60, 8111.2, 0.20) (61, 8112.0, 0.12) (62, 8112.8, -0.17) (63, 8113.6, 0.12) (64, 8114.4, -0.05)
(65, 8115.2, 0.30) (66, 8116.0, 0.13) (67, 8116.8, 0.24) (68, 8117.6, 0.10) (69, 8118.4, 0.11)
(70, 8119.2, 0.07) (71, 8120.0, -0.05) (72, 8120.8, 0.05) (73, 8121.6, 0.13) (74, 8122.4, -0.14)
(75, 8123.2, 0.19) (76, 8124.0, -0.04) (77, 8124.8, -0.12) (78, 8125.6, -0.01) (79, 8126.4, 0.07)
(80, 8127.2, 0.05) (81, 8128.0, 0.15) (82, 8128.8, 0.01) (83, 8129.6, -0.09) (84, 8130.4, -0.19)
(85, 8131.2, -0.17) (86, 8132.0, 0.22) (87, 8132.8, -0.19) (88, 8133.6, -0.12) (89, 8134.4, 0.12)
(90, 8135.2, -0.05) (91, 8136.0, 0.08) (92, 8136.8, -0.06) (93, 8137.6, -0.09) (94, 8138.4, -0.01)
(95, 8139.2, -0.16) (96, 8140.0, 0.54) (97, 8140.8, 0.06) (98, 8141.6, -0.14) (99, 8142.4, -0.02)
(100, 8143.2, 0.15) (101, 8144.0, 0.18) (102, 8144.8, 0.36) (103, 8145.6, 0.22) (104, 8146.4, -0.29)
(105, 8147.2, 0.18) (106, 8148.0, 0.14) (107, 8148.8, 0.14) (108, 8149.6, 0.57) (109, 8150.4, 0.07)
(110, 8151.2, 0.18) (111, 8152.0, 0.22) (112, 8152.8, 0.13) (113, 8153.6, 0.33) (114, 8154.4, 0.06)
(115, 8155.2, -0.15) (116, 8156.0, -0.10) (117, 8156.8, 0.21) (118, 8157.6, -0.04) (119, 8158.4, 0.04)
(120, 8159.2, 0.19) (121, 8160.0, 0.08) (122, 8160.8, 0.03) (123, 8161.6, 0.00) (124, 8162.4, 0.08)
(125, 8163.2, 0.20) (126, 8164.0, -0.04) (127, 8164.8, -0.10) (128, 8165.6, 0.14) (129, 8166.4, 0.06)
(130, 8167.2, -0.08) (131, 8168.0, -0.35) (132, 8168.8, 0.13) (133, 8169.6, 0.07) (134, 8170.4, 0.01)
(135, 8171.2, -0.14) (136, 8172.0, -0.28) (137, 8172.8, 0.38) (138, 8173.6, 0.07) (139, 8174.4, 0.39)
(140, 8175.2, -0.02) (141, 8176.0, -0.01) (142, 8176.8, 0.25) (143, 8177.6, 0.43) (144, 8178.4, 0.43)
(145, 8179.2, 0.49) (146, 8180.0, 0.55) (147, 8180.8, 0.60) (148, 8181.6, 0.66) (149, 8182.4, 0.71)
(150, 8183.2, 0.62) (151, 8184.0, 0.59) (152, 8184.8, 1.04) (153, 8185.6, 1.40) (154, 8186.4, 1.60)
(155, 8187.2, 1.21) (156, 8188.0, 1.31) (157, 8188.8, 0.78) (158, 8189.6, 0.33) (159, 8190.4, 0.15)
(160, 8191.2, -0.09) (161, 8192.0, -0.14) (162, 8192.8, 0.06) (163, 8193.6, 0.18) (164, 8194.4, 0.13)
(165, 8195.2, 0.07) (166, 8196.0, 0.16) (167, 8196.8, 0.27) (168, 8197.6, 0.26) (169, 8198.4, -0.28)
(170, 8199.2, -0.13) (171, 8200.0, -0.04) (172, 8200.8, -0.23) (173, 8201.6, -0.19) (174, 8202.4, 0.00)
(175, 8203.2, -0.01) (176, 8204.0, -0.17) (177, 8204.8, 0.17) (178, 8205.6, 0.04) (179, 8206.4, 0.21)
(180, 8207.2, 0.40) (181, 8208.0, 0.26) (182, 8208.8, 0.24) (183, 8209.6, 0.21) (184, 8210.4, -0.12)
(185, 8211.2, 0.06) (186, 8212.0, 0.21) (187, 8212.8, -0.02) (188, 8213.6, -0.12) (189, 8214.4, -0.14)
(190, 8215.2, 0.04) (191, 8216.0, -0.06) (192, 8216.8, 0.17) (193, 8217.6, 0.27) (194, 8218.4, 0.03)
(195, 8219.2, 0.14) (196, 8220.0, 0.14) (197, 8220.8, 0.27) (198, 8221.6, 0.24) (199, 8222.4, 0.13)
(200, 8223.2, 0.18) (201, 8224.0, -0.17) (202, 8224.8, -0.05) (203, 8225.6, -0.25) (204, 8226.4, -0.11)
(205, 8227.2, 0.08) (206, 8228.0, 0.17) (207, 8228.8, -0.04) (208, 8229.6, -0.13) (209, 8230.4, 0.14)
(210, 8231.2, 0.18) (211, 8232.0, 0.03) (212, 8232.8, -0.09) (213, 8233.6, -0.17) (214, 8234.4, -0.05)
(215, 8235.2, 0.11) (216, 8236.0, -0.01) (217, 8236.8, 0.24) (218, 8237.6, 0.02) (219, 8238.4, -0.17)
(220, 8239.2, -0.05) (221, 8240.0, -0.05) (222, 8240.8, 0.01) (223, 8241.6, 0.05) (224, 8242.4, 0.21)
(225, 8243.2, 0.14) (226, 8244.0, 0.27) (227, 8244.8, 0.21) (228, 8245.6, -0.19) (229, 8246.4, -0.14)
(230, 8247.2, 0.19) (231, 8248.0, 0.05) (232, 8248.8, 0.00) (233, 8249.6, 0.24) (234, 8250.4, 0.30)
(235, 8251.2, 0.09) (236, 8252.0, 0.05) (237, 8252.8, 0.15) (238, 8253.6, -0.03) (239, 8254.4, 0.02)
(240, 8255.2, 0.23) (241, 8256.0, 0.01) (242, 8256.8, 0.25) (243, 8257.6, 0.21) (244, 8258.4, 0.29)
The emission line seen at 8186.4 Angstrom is [O II]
